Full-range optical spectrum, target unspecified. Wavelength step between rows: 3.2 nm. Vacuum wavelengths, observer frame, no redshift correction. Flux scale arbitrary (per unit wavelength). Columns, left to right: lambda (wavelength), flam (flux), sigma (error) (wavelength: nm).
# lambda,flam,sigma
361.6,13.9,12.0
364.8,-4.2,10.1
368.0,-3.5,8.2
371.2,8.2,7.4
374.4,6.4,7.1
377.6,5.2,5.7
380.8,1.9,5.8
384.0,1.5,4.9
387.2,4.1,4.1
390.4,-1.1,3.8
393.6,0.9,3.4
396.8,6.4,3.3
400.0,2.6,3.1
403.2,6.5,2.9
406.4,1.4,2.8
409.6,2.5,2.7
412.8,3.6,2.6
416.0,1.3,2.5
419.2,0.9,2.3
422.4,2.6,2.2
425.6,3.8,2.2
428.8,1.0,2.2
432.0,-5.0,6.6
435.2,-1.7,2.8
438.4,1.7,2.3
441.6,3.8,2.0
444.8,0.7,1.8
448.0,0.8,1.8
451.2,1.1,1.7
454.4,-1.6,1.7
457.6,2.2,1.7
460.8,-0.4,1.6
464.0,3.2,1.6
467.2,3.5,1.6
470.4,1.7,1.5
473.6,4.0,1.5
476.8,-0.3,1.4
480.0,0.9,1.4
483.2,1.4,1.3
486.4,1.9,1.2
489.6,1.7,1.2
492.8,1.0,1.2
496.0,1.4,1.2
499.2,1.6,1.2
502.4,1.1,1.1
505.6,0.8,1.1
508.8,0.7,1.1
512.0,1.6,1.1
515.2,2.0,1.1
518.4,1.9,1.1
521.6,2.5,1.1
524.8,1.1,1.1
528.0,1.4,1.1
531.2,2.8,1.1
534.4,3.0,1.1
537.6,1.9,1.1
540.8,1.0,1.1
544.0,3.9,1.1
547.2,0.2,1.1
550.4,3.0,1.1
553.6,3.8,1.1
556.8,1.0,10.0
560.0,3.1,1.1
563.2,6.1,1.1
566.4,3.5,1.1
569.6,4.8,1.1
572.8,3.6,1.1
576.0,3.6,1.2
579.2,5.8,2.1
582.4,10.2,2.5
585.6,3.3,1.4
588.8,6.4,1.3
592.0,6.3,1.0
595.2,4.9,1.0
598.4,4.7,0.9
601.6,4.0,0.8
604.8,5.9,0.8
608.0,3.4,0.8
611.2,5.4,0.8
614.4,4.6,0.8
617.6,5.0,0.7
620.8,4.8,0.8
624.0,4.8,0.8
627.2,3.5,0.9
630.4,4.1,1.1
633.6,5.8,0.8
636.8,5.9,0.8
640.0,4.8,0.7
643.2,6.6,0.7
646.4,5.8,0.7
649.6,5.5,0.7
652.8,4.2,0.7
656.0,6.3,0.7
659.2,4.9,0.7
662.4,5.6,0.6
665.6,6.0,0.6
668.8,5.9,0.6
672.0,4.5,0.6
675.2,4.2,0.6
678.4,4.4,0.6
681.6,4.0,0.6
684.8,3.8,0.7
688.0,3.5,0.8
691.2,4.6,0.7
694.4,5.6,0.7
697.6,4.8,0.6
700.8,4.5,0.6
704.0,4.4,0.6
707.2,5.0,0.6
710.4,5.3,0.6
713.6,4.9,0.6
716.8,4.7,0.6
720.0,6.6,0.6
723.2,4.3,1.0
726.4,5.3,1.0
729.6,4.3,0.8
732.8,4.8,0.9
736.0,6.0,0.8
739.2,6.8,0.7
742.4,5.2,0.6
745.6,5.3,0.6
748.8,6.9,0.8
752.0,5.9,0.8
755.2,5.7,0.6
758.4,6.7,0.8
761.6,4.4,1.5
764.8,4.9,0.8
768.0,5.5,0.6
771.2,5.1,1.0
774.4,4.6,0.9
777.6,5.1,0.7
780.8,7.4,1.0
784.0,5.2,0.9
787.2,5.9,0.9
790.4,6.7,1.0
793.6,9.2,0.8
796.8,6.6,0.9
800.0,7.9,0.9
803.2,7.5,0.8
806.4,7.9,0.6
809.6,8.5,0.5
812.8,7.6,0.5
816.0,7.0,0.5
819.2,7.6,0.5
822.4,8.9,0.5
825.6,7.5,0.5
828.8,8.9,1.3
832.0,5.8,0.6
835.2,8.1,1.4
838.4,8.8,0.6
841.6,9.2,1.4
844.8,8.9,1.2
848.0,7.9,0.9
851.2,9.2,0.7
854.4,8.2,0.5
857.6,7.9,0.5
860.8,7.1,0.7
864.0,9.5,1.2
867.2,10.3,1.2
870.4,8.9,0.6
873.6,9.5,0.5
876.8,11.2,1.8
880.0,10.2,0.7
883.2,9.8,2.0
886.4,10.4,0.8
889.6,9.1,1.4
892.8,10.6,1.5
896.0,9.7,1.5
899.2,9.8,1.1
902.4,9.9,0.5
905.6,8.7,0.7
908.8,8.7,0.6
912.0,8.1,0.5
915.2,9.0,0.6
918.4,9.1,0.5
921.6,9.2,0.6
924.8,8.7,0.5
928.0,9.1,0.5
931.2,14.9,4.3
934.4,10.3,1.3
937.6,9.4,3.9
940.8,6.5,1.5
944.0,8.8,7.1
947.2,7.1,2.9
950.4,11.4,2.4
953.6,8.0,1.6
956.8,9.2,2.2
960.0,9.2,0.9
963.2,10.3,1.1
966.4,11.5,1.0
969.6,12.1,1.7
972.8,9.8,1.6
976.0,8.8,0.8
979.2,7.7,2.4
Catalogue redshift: 1.096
